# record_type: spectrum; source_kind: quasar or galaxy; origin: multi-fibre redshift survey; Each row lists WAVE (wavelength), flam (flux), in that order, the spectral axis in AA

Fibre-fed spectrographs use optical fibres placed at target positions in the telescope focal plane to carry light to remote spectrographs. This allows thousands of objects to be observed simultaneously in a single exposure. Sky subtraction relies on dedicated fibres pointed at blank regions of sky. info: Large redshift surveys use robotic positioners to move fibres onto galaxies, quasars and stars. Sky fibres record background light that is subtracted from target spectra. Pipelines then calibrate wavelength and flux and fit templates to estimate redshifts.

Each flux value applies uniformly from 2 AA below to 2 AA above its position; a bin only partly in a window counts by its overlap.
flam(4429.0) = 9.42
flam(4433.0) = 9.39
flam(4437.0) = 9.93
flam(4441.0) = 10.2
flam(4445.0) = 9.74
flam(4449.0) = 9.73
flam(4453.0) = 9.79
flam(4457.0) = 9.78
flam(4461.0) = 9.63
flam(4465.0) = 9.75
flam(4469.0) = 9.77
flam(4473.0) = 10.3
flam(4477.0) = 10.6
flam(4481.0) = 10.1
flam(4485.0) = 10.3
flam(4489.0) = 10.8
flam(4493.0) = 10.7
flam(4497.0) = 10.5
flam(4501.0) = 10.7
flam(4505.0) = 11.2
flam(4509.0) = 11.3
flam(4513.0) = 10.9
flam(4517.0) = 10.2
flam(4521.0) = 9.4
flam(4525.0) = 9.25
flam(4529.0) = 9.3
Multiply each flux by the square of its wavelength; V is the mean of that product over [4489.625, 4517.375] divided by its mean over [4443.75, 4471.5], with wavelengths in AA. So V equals 1.13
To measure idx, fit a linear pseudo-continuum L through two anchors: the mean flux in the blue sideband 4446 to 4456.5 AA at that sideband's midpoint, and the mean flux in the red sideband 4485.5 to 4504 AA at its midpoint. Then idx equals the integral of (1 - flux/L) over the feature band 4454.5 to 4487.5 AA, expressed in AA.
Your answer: 0.45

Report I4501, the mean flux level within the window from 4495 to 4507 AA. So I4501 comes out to 10.8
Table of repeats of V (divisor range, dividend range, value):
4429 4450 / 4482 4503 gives 1.11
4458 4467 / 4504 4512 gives 1.18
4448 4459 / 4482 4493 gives 1.10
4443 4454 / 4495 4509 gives 1.14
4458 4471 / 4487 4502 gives 1.11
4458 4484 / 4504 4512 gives 1.14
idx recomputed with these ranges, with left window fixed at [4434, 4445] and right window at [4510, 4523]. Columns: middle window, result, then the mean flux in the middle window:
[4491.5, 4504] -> -0.6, 10.7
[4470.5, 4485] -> -0.3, 10.3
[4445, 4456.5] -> 0.3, 9.76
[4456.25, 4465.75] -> 0.3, 9.71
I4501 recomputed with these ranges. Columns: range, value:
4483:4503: 10.6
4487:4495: 10.8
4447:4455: 9.76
